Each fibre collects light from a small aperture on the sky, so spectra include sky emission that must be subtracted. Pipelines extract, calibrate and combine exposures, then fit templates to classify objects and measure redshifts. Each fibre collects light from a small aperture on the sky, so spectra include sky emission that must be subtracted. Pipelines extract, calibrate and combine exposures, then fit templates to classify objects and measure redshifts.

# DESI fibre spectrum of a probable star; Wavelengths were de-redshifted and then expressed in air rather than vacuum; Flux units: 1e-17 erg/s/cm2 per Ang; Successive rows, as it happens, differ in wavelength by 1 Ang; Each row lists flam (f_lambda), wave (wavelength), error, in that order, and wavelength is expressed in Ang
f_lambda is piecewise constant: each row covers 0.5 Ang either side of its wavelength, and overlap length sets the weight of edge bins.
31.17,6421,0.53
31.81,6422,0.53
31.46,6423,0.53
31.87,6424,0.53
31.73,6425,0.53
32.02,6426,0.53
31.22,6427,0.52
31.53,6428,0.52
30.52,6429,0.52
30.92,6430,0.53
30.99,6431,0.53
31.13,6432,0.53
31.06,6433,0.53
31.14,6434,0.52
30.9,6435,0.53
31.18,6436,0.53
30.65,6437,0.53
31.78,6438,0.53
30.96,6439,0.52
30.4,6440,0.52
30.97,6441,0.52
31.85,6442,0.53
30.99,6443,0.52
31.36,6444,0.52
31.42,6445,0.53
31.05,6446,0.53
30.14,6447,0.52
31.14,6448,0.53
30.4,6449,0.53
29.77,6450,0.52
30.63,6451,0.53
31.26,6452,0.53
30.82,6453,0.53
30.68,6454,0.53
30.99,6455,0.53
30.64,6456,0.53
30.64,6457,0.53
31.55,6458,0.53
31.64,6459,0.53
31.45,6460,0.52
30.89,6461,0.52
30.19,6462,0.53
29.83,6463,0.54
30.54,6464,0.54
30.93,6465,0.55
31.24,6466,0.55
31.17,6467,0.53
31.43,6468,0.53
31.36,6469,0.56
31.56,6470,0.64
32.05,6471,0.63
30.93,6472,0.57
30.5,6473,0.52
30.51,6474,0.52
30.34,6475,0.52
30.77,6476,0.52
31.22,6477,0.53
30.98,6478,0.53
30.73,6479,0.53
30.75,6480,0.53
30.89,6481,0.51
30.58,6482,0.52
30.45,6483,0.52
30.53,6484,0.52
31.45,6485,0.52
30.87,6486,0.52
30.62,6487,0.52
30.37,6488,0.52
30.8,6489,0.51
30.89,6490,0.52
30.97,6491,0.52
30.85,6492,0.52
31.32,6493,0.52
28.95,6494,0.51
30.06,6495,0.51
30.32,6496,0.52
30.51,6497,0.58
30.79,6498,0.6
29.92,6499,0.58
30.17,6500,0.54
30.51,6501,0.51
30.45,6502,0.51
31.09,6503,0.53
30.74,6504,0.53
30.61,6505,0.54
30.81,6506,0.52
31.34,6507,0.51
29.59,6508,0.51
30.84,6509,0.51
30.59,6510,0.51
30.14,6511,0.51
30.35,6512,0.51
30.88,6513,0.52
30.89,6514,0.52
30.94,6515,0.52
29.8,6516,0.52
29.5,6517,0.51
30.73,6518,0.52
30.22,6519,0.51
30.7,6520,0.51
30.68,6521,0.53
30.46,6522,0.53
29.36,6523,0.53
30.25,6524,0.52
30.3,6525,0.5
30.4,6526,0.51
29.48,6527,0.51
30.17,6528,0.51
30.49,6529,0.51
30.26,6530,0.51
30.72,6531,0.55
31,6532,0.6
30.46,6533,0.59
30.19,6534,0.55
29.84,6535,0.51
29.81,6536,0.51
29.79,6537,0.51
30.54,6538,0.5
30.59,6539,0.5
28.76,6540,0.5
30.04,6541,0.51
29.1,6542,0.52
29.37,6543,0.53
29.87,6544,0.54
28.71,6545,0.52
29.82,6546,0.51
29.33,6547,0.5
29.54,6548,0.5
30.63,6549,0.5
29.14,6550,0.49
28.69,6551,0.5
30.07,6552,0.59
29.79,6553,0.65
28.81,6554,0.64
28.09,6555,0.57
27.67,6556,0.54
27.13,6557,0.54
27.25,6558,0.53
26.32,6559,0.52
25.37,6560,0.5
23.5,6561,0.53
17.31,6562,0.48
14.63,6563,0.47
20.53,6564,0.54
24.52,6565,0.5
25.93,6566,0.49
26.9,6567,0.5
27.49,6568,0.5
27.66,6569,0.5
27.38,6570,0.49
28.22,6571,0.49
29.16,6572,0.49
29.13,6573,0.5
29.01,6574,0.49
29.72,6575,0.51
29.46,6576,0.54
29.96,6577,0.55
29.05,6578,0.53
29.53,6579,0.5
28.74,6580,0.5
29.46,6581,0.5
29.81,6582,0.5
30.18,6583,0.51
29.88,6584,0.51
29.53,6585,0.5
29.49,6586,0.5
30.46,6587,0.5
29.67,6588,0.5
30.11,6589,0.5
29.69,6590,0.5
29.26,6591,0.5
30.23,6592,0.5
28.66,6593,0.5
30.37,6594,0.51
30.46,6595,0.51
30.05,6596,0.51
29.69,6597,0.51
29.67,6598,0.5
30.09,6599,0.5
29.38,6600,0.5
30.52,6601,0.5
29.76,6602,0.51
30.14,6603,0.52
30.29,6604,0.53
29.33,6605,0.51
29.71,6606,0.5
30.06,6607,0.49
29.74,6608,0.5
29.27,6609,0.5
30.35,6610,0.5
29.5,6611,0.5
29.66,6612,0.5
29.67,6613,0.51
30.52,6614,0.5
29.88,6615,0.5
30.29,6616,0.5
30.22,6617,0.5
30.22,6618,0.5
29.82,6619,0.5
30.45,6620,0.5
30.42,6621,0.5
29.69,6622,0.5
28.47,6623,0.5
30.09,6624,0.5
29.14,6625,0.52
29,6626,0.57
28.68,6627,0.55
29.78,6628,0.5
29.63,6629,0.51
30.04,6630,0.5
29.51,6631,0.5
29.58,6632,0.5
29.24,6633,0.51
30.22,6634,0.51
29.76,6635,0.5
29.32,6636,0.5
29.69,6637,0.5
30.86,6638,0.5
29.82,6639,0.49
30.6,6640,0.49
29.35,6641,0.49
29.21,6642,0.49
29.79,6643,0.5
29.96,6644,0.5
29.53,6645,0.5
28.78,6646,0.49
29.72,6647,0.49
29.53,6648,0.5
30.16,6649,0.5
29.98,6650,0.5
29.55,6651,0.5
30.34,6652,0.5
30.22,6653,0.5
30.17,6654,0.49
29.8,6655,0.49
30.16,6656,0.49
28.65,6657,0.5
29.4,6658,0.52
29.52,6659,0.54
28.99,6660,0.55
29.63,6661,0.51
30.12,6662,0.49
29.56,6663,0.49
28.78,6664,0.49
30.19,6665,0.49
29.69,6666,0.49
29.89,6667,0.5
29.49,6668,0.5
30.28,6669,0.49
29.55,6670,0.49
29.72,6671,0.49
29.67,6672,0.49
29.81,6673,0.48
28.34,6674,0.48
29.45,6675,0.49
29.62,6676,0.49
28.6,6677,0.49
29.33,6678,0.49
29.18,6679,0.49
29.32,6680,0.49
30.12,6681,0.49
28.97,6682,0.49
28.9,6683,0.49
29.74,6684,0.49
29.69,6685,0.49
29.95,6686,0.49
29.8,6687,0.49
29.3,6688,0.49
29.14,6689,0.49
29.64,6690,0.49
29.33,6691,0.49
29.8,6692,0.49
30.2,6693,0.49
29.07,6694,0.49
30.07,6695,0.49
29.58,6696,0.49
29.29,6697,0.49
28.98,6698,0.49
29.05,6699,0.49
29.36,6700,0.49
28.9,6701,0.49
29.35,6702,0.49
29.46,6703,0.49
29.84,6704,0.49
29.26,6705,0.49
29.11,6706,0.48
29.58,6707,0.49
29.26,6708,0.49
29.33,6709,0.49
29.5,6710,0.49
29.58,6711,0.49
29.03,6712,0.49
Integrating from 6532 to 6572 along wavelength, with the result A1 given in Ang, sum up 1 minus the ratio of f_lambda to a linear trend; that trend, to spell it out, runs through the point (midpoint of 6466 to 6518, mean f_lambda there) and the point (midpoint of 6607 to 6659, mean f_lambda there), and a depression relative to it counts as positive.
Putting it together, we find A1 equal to 3.4 Ang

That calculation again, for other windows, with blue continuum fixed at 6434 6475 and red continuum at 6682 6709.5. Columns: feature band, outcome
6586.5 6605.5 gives 0.1 Ang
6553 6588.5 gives 3.3 Ang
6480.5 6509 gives 0.1 Ang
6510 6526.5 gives 0.1 Ang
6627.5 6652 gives 0.0 Ang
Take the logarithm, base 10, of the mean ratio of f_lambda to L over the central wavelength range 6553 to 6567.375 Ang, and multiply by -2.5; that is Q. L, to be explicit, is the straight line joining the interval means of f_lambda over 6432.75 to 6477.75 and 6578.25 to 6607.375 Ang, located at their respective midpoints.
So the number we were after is 0.21 mag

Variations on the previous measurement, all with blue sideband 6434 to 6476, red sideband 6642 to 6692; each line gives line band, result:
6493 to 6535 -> 0.01 mag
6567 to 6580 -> 0.05 mag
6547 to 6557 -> 0.05 mag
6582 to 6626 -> 0.00 mag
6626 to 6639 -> 0.00 mag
